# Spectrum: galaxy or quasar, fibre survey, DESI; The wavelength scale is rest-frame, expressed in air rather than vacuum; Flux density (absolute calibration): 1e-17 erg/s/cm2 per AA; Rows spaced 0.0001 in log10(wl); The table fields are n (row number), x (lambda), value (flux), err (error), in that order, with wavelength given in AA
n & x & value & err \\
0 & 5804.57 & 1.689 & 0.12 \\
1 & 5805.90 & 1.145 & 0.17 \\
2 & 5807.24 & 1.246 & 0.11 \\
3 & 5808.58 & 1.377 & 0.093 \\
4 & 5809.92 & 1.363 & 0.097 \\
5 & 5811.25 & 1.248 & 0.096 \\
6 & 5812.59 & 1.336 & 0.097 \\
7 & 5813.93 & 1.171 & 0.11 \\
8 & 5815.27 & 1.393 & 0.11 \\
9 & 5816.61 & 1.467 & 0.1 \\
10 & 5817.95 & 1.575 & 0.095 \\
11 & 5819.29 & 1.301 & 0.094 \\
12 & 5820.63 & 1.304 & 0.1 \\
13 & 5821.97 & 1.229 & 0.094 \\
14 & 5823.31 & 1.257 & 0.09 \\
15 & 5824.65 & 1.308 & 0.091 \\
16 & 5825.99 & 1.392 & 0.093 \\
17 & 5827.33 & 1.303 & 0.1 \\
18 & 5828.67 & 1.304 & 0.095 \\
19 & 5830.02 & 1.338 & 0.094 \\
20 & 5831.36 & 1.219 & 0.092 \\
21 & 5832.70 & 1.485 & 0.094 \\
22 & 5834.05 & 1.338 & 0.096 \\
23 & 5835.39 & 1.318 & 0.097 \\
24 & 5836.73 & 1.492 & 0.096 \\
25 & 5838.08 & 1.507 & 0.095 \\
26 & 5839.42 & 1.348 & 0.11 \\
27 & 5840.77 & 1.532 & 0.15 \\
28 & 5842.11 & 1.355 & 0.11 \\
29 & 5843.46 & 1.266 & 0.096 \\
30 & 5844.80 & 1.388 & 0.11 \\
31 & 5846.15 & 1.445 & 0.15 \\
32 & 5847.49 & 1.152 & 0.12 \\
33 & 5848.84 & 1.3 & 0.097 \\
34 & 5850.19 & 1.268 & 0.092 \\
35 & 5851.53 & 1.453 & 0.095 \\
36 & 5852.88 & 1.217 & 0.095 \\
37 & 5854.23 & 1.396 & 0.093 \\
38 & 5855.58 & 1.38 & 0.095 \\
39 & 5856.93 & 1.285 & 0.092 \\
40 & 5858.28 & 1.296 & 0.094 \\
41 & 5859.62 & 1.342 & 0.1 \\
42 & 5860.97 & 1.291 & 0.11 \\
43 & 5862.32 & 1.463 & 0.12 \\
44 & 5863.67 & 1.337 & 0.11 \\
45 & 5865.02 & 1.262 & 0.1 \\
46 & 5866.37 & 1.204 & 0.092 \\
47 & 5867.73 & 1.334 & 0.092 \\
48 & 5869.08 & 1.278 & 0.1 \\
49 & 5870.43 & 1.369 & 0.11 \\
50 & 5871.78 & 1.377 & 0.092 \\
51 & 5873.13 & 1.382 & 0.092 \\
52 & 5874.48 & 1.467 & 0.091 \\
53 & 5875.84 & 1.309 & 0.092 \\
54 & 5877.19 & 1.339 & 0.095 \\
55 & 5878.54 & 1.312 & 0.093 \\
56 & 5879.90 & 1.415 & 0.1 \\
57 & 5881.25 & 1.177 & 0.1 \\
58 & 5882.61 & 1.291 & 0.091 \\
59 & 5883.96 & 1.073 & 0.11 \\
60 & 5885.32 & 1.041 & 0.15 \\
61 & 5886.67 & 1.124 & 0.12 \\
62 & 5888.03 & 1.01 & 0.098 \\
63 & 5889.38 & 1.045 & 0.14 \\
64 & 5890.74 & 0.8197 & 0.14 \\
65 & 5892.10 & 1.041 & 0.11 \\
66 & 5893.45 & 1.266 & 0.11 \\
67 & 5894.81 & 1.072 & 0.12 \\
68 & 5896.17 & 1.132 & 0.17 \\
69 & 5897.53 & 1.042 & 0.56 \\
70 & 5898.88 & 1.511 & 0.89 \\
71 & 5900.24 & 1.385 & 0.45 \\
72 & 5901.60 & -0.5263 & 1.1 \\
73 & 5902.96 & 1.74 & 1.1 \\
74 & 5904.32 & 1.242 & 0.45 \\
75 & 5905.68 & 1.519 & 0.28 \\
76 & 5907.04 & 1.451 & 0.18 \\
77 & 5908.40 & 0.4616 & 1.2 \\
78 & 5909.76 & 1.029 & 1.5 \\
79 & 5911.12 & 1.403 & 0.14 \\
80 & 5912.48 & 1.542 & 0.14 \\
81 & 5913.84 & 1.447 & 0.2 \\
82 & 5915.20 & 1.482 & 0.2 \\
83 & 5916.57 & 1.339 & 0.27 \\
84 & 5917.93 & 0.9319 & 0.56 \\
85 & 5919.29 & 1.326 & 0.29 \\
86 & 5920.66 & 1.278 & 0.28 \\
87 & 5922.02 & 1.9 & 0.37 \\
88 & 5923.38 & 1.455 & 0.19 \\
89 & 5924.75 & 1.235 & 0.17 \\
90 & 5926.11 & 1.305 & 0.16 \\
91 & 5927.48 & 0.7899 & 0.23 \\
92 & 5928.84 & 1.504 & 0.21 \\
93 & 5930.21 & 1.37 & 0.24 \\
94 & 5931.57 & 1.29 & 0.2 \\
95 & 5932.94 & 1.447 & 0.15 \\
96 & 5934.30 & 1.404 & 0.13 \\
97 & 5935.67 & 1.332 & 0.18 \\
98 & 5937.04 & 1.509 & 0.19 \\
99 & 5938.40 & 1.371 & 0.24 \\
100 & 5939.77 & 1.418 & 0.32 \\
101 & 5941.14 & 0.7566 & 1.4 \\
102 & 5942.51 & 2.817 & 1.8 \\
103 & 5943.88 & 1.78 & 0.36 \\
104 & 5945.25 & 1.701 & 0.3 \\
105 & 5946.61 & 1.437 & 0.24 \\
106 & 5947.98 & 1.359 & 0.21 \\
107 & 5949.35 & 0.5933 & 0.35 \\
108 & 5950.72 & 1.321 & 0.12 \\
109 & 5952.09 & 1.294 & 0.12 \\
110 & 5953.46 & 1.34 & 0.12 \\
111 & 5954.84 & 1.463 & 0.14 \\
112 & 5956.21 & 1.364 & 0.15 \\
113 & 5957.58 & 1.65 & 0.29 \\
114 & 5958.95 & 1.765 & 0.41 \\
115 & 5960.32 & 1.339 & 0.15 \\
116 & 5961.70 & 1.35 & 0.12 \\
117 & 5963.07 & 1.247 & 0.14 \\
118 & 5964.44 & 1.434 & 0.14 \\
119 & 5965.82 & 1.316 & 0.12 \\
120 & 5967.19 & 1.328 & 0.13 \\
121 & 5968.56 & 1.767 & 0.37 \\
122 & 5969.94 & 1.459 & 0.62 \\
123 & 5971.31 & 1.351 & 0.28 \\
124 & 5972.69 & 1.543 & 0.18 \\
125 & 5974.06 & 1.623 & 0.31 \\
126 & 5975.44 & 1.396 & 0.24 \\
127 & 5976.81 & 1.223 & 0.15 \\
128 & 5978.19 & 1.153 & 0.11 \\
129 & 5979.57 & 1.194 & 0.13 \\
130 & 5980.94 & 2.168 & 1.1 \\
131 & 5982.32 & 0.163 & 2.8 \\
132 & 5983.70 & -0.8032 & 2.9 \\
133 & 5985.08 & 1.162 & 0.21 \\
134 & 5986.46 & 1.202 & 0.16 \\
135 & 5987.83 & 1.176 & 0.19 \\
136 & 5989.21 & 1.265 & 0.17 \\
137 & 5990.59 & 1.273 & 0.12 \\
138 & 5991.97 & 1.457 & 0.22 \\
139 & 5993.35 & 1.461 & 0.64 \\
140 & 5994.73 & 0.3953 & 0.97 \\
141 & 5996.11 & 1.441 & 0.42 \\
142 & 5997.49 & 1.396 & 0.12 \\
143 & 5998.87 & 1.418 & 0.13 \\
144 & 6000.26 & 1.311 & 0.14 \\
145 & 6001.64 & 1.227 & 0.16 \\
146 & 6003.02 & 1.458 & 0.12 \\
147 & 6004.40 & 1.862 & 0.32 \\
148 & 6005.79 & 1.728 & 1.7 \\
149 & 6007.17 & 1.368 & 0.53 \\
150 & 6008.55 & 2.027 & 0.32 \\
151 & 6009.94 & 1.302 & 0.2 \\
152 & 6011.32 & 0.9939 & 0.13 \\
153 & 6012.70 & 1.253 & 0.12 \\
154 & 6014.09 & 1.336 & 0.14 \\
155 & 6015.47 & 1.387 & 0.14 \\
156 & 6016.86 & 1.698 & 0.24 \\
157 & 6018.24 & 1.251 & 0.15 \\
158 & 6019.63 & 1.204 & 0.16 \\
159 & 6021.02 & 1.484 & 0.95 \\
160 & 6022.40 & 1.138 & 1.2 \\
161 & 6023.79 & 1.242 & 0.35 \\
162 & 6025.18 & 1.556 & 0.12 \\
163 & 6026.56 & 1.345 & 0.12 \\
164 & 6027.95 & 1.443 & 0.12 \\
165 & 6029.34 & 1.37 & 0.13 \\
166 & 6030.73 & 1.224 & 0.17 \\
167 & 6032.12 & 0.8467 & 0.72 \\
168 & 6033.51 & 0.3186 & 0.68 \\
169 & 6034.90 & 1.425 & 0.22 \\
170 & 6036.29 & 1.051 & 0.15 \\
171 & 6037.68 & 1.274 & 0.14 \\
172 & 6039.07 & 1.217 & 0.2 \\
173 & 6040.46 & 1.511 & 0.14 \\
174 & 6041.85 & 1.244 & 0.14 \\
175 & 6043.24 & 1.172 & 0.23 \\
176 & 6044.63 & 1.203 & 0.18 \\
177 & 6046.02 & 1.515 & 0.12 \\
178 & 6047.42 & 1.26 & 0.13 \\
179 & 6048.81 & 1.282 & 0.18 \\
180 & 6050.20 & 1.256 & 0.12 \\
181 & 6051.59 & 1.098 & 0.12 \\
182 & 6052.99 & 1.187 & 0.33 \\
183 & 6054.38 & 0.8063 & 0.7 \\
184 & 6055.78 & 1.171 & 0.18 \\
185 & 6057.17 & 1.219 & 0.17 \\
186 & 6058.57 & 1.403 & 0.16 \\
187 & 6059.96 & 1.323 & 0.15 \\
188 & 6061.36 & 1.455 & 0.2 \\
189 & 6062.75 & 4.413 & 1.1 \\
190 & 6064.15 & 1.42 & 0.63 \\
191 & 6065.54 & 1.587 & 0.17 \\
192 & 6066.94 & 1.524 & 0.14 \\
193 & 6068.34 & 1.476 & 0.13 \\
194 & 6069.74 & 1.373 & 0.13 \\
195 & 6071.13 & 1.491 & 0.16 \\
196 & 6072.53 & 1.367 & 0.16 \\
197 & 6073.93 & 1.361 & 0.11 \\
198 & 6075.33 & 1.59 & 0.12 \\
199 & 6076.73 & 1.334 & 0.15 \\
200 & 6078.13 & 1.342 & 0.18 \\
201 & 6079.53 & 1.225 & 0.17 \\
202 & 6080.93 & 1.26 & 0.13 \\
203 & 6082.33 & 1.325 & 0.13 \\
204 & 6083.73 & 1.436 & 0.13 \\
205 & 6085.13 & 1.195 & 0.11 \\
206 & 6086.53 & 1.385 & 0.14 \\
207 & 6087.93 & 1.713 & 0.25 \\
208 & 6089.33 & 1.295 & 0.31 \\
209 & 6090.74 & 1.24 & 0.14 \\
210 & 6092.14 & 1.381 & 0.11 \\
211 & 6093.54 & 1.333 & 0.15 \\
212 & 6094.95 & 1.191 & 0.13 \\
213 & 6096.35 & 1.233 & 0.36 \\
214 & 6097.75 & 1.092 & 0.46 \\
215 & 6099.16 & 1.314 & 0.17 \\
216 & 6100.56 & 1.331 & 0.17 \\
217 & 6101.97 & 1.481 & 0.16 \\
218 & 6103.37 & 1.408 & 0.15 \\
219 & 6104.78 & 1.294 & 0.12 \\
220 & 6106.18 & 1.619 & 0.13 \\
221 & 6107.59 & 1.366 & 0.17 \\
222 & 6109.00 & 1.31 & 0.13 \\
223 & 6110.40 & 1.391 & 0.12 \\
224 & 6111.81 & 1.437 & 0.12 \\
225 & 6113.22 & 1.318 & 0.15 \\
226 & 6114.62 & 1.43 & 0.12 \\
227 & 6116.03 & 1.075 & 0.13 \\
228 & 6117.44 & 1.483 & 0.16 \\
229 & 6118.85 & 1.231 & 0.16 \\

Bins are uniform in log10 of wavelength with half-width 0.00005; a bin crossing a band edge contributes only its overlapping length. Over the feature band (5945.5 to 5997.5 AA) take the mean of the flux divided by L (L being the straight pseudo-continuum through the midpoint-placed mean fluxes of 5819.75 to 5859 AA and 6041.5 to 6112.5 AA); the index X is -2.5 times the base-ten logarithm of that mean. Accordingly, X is 0.09 mag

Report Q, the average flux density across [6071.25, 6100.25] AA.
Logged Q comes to 1.33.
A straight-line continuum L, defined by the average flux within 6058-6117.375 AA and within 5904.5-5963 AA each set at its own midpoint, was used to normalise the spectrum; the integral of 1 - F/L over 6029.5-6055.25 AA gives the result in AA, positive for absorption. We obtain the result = 4.7 AA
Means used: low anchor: 1.38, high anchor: 1.44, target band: 1.16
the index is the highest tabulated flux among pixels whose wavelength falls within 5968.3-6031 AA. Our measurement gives 2.168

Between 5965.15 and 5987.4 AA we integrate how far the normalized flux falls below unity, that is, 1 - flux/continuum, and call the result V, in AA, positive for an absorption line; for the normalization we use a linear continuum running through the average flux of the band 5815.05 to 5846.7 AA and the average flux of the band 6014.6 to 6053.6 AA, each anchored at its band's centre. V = 1.5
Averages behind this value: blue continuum 1.37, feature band 1.2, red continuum 1.26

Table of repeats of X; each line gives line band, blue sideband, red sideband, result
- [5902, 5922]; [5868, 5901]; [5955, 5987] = -0.05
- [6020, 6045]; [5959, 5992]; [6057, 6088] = 0.15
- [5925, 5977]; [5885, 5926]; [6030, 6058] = -0.19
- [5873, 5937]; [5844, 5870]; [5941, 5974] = 0.13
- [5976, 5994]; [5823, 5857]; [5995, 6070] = 0.25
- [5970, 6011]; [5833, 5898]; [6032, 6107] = 0.05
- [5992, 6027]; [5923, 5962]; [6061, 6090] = 0.08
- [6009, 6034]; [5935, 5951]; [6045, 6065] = 0.17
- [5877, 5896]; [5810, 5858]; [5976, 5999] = 0.11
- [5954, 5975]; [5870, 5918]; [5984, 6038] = -0.17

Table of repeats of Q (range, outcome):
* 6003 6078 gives 1.39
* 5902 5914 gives 1.27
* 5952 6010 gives 1.33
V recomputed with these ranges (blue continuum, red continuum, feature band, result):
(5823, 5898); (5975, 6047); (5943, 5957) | -1.3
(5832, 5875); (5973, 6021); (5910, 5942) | -0.7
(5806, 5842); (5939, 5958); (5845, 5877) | 1.1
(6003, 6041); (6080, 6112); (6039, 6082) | -2.8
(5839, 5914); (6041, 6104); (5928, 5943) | -1.8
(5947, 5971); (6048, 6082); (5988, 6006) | 0.8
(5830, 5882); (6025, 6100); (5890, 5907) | 2.9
